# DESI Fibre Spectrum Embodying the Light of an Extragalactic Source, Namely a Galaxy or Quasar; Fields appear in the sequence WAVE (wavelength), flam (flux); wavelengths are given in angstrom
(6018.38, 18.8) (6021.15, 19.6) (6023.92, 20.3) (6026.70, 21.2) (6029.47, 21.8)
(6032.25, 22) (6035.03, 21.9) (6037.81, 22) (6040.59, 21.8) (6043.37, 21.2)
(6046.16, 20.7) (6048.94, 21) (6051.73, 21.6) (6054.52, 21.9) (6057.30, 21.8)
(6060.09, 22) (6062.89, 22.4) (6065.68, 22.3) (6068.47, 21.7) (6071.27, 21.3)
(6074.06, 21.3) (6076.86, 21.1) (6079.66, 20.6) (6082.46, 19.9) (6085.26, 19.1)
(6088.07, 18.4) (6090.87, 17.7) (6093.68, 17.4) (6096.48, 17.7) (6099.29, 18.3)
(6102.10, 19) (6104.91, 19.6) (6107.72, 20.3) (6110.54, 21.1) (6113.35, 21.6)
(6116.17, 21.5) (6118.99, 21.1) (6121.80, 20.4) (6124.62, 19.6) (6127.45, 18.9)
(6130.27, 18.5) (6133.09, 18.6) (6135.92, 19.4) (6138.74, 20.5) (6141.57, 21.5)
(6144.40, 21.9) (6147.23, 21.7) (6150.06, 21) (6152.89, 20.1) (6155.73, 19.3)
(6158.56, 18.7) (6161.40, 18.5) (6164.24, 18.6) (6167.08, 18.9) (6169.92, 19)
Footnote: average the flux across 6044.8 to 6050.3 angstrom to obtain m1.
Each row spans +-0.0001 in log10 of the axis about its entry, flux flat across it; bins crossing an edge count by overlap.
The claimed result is 20.9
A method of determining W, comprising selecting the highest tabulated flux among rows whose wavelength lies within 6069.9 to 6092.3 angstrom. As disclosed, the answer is 21.3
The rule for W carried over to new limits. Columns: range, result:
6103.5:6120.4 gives 21.6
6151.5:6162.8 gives 20.1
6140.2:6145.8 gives 21.9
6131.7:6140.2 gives 20.5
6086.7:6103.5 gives 19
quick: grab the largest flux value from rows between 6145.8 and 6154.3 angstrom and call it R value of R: 21.7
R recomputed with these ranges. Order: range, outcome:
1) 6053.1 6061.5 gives 22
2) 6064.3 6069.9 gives 22.3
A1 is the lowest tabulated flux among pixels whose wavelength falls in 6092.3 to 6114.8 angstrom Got 17.4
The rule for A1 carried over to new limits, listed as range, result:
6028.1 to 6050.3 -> 20.7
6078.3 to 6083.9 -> 19.9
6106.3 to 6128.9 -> 18.9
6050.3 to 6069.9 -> 21.6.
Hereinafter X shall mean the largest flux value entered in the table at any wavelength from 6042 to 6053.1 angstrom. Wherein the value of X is 21.6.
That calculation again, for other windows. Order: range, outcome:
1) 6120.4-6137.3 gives 20.4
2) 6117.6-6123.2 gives 21.1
